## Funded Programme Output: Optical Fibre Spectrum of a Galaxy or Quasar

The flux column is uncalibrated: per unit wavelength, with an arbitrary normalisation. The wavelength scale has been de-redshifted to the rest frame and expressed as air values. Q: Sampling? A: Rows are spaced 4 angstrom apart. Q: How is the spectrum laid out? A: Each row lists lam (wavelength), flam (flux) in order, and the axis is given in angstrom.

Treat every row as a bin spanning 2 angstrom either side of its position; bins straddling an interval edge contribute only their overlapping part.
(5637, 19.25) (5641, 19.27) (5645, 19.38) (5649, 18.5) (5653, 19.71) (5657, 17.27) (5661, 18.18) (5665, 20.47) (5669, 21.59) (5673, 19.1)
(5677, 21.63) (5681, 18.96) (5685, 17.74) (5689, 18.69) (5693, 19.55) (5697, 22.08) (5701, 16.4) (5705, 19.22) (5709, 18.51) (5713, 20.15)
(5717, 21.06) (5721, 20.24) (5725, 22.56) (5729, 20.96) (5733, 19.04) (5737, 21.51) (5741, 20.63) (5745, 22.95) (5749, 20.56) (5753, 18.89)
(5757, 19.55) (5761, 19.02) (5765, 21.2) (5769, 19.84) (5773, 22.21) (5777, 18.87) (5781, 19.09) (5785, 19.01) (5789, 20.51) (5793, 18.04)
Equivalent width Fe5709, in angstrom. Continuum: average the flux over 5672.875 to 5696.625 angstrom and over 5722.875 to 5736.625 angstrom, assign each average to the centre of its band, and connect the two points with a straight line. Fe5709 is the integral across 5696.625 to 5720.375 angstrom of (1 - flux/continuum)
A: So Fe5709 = 1.0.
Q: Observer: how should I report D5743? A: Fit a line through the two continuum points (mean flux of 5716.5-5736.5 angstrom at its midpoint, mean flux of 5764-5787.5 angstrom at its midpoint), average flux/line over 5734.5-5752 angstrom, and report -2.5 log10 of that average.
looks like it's -0.03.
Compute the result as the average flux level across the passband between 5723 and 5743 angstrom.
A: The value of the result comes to 20.9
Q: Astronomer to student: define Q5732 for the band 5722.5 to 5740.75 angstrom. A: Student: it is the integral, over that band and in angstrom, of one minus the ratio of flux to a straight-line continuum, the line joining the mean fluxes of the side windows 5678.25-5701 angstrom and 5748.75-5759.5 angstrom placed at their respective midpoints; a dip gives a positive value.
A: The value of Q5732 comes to -1.5 angstrom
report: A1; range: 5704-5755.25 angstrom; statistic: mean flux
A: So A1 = 20.5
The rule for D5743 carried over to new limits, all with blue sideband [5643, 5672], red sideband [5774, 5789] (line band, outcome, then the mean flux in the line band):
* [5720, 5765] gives -0.07 mag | 20.6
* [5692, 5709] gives 0.01 mag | 19.2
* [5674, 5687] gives -0.01 mag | 19.4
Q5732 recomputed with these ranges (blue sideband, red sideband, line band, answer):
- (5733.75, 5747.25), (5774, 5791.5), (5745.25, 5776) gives 0.3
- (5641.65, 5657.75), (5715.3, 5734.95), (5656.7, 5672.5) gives -0.3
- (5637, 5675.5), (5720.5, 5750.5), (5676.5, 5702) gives 1.0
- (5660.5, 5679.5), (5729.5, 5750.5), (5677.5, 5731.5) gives 2.3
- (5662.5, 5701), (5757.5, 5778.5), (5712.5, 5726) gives -0.7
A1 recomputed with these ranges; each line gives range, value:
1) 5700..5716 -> 18.9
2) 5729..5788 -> 20.2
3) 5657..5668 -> 19.2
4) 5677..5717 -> 19.3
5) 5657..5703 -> 19.4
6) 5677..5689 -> 19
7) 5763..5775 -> 21.1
